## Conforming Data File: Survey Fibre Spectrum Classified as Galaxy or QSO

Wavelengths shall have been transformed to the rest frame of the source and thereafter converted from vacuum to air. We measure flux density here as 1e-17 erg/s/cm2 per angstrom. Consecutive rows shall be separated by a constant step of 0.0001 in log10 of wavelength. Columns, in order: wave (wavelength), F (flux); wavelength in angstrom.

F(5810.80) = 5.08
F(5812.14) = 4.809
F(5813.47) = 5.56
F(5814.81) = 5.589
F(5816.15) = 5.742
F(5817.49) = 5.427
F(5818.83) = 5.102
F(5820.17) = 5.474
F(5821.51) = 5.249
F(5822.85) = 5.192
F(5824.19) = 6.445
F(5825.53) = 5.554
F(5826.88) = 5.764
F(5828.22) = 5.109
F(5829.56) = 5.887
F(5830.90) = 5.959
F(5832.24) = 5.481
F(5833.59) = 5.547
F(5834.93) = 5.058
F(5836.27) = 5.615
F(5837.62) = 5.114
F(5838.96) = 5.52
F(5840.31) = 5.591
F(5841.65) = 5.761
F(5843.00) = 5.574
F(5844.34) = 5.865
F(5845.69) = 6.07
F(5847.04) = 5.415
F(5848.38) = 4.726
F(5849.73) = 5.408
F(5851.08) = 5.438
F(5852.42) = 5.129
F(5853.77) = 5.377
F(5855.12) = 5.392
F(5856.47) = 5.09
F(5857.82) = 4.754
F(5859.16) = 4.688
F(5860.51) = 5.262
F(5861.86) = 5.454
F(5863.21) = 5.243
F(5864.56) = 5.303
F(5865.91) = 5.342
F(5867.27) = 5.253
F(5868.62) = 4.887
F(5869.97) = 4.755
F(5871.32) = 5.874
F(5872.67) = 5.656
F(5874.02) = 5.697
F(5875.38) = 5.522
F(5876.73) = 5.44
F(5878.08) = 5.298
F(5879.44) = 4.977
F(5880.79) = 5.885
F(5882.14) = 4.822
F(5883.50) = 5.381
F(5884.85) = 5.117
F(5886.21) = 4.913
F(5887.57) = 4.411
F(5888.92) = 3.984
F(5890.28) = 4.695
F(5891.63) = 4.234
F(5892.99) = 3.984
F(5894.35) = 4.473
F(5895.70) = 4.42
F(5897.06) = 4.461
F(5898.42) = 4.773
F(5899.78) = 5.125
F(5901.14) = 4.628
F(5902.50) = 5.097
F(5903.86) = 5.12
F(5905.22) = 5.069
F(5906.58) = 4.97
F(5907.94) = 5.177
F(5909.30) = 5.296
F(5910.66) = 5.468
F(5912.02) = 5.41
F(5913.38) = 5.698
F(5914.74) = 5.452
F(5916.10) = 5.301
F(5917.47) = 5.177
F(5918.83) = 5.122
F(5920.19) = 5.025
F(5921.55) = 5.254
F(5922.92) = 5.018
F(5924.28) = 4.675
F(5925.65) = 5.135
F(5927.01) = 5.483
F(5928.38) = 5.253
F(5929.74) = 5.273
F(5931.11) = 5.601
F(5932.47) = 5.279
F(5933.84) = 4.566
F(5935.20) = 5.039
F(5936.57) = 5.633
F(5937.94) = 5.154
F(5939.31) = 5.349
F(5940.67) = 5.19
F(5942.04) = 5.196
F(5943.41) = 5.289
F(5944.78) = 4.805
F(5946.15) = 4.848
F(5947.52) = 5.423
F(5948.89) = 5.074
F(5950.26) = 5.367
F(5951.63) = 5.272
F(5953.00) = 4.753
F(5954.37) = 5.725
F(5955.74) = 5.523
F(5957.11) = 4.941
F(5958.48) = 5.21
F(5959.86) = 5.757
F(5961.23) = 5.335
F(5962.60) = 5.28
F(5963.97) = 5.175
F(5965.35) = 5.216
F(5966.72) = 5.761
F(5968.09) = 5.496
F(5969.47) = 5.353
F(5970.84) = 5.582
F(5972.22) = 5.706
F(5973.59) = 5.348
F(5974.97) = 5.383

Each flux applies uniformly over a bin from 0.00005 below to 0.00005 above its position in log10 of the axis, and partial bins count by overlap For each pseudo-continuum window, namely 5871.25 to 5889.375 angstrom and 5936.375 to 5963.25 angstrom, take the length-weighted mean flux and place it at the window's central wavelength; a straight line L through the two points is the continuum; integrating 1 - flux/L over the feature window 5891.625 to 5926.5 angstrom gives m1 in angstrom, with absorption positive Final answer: 1.5 angstrom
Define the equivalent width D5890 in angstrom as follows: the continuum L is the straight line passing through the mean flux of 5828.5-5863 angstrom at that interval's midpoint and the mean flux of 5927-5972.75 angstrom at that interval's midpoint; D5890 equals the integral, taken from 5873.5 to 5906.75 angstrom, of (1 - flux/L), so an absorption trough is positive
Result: 2.8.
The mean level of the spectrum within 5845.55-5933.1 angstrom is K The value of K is 5.12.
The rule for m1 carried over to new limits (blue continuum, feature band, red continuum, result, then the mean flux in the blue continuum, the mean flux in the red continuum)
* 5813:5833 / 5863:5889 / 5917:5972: 1.02 angstrom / 5.57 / 5.24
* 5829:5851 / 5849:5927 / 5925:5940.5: 4.29 angstrom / 5.53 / 5.25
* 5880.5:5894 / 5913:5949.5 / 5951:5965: -0.89 angstrom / 4.7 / 5.3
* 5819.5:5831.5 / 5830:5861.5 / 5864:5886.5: 0.62 angstrom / 5.62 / 5.31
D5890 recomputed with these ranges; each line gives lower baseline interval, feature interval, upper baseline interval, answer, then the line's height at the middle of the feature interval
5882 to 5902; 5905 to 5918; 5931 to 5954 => -1.3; 4.83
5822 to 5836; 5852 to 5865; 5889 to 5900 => -0.2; 5.09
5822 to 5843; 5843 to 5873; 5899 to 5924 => 0.8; 5.44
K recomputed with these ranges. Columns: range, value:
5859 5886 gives 5.3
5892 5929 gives 5.03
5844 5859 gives 5.3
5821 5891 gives 5.32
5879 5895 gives 4.74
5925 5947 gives 5.2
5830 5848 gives 5.57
